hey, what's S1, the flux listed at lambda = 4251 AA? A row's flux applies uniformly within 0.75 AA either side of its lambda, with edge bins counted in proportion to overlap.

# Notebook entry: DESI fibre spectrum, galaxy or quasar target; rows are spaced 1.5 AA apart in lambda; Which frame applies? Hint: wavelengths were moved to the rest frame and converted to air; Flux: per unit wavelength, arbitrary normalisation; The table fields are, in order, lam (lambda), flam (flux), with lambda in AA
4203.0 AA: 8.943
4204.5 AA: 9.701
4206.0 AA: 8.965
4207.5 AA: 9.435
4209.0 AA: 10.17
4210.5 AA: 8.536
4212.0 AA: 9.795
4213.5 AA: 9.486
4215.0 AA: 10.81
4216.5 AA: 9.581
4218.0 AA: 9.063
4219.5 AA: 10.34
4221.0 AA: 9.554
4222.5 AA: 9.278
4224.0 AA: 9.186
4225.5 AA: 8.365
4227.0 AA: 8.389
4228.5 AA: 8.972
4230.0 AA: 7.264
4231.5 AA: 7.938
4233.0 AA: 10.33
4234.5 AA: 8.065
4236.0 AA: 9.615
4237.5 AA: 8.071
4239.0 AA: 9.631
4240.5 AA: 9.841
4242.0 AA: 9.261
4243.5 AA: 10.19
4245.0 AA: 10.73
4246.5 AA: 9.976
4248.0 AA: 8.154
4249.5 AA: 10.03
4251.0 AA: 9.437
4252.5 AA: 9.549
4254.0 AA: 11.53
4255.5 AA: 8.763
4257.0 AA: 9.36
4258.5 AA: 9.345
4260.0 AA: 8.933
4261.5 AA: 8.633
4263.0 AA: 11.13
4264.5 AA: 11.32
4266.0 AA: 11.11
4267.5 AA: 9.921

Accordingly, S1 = 9.437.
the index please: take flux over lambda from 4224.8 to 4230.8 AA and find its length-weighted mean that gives 8.24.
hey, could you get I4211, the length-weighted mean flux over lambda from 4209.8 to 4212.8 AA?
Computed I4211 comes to 9.18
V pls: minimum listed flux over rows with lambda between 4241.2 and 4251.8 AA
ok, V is 8.154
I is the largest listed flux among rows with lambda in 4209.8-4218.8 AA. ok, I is 10.81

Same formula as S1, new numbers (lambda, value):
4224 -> 9.186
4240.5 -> 9.841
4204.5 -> 9.701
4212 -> 9.795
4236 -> 9.615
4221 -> 9.554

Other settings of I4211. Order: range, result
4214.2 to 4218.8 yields 9.82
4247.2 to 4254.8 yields 9.74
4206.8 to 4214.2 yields 9.48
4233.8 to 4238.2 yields 8.6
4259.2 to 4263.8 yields 9.58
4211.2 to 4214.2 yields 9.62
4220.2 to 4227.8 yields 8.96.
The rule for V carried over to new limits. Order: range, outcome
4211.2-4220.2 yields 9.063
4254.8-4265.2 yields 8.633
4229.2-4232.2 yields 7.264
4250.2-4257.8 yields 8.763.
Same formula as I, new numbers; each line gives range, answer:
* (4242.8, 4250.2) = 10.73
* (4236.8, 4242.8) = 9.841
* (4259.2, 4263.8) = 11.13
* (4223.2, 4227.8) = 9.186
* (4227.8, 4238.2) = 10.33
